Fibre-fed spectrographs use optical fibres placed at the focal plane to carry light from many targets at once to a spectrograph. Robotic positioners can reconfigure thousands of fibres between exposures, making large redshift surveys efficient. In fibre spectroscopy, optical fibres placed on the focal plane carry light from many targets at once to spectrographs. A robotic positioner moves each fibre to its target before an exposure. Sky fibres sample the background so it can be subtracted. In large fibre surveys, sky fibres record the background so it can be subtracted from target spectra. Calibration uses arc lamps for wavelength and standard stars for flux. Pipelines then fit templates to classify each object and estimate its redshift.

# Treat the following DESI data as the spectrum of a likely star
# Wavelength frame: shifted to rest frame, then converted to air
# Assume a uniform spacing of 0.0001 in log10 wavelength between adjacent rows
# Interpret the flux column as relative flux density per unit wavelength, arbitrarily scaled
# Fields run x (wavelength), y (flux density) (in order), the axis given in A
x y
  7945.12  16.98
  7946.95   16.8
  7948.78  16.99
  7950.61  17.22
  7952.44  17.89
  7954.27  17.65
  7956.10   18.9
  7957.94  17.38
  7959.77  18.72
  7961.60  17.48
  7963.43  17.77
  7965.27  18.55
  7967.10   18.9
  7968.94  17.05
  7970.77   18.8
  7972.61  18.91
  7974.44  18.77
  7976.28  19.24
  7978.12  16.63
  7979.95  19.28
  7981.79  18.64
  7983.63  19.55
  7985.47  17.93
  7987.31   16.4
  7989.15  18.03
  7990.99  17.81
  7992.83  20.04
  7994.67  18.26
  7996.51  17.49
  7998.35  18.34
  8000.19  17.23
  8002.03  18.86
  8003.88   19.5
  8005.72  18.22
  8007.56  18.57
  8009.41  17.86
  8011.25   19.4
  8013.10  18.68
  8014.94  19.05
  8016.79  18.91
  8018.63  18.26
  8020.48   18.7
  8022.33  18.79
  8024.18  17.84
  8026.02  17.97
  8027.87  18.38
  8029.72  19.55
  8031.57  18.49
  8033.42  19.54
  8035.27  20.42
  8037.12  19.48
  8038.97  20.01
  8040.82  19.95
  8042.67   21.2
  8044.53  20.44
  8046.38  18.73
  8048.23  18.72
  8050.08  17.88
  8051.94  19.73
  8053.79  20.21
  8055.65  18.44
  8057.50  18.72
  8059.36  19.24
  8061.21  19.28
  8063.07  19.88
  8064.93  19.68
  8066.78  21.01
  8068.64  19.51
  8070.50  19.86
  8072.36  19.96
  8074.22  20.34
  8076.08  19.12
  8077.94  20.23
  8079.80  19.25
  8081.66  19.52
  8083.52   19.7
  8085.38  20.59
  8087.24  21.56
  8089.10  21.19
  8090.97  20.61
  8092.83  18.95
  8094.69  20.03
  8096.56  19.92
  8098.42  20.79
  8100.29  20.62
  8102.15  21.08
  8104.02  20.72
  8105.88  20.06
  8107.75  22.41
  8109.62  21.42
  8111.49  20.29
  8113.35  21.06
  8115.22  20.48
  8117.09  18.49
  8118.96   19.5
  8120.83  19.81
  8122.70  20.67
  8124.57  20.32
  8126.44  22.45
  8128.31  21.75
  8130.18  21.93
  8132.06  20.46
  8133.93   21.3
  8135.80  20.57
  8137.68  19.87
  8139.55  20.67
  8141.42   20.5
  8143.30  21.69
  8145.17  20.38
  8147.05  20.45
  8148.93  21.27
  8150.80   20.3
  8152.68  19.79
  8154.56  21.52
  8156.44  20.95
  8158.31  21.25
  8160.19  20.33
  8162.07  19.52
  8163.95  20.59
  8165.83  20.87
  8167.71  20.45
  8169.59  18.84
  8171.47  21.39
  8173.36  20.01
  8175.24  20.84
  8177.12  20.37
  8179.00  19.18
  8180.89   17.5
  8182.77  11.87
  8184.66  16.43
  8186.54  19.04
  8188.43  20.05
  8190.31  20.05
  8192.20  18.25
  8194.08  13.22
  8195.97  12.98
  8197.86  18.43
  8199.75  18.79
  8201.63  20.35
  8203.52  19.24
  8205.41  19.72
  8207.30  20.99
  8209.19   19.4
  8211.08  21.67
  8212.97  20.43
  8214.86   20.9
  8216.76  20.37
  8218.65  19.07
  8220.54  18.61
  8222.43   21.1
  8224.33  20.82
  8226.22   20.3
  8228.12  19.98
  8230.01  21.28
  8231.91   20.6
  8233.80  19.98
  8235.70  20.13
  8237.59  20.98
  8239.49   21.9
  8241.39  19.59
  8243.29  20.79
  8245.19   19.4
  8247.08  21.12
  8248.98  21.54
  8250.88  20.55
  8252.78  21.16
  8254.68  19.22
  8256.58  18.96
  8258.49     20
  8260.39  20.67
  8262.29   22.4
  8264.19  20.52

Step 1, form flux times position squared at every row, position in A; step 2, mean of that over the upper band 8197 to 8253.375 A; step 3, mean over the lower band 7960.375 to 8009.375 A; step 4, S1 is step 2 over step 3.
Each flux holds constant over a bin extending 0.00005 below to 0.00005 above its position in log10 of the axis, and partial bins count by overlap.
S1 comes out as 1.18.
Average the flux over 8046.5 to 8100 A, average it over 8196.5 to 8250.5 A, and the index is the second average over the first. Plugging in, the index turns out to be 1.02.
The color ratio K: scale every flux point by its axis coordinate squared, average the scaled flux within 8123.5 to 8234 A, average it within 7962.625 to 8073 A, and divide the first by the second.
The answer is 1.09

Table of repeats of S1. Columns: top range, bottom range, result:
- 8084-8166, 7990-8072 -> 1.11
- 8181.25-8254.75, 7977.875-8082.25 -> 1.07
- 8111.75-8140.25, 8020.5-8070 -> 1.09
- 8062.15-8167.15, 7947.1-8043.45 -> 1.14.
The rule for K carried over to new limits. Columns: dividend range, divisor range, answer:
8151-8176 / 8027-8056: 1.08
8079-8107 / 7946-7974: 1.17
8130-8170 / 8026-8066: 1.09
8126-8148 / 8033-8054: 1.09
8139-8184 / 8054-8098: 1.03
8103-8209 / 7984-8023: 1.12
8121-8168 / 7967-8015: 1.17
